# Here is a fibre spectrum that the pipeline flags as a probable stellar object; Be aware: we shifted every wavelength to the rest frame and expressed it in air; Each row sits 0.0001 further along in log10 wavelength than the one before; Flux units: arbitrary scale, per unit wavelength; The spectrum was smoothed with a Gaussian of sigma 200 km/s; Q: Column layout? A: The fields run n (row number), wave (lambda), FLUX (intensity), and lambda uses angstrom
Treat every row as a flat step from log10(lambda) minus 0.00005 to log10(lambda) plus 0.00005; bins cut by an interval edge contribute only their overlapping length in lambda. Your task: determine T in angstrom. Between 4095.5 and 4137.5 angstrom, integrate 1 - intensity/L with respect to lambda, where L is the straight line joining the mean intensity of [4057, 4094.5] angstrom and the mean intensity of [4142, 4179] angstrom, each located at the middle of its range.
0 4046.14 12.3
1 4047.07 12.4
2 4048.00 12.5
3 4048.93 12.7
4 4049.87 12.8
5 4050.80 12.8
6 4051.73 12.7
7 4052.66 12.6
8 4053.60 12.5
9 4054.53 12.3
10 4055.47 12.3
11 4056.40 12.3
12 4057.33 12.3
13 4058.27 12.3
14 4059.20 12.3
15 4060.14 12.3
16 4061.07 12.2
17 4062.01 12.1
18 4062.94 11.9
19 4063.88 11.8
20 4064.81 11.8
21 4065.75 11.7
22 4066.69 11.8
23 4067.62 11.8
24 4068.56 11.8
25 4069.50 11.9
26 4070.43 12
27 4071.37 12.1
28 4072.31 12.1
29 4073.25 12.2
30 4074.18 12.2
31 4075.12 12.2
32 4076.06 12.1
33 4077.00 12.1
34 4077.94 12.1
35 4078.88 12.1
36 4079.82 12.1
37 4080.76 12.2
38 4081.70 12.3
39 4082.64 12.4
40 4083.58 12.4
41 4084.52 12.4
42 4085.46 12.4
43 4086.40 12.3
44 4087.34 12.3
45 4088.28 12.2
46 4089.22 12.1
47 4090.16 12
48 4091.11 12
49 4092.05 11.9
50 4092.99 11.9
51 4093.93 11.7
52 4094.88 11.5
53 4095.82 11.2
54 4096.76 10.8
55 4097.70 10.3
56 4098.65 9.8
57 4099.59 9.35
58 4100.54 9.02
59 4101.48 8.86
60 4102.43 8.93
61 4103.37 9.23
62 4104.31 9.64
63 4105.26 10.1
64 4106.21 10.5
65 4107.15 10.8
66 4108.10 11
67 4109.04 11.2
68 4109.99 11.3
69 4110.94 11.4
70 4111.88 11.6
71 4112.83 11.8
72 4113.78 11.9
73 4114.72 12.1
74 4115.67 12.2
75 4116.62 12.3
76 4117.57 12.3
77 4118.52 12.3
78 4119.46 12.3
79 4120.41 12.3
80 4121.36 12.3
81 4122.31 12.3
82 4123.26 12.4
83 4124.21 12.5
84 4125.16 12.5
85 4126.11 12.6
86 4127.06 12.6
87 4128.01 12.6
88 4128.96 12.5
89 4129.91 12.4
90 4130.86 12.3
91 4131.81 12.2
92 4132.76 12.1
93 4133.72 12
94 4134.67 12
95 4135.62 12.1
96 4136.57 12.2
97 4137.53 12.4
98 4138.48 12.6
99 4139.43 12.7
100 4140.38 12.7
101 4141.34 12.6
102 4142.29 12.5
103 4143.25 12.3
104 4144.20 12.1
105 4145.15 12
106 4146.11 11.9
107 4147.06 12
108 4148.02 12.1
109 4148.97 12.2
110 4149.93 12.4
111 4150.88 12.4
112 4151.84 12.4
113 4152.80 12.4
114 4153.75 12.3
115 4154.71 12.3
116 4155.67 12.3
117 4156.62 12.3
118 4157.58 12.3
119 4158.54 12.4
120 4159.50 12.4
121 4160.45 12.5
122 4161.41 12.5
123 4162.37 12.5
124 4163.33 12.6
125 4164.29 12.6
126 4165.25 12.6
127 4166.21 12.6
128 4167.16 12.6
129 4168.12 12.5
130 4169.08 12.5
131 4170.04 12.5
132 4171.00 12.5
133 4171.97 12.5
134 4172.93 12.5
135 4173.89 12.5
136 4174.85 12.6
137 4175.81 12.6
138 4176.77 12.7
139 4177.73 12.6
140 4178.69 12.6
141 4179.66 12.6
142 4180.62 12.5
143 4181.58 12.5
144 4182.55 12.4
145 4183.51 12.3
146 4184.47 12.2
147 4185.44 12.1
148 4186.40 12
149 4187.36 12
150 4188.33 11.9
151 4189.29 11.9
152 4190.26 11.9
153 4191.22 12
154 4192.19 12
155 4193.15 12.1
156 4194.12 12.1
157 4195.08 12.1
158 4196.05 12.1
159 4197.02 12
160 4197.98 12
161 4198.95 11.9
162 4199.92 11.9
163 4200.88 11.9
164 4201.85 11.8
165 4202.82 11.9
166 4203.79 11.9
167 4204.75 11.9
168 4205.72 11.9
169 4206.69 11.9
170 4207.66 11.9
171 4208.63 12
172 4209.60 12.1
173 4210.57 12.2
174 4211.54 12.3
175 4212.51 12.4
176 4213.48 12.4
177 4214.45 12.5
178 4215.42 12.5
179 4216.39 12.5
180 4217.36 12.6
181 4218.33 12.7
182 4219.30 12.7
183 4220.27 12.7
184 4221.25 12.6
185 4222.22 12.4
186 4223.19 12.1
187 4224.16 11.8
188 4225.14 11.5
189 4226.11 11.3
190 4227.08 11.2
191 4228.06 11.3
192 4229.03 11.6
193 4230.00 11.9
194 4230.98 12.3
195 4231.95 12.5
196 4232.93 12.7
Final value 2.7 angstrom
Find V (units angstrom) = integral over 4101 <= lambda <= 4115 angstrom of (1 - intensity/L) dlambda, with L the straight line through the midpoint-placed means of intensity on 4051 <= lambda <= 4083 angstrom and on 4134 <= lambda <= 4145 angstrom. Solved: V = 1.8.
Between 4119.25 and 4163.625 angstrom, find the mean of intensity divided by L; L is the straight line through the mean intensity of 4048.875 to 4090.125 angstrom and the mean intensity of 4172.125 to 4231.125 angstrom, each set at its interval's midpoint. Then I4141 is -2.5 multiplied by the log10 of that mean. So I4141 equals -0.01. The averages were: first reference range 12.2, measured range 12.3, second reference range 12.2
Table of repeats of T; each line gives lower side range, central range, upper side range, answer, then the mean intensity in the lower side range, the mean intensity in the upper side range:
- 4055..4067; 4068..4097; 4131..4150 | 0.21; 12.1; 12.3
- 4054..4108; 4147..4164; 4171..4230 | -0.59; 11.6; 12.2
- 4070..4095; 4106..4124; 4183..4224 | 0.44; 12.1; 12.2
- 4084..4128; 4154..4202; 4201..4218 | -1.47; 11.5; 12.2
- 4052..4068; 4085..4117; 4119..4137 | 3.01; 12.1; 12.3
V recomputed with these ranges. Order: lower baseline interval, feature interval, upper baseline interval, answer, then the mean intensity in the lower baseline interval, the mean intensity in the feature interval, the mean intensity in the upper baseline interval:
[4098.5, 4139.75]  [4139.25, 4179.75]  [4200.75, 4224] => -1.9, 11.6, 12.4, 12.2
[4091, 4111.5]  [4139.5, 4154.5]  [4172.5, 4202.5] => -1.1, 10.5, 12.3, 12.2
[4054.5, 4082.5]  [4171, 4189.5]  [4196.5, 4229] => -0.5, 12.1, 12.4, 12.1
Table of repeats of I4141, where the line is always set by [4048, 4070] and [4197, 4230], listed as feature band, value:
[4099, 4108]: 0.25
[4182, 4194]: 0.00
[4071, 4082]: 0.01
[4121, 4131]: -0.03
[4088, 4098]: 0.05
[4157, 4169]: -0.03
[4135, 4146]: -0.02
